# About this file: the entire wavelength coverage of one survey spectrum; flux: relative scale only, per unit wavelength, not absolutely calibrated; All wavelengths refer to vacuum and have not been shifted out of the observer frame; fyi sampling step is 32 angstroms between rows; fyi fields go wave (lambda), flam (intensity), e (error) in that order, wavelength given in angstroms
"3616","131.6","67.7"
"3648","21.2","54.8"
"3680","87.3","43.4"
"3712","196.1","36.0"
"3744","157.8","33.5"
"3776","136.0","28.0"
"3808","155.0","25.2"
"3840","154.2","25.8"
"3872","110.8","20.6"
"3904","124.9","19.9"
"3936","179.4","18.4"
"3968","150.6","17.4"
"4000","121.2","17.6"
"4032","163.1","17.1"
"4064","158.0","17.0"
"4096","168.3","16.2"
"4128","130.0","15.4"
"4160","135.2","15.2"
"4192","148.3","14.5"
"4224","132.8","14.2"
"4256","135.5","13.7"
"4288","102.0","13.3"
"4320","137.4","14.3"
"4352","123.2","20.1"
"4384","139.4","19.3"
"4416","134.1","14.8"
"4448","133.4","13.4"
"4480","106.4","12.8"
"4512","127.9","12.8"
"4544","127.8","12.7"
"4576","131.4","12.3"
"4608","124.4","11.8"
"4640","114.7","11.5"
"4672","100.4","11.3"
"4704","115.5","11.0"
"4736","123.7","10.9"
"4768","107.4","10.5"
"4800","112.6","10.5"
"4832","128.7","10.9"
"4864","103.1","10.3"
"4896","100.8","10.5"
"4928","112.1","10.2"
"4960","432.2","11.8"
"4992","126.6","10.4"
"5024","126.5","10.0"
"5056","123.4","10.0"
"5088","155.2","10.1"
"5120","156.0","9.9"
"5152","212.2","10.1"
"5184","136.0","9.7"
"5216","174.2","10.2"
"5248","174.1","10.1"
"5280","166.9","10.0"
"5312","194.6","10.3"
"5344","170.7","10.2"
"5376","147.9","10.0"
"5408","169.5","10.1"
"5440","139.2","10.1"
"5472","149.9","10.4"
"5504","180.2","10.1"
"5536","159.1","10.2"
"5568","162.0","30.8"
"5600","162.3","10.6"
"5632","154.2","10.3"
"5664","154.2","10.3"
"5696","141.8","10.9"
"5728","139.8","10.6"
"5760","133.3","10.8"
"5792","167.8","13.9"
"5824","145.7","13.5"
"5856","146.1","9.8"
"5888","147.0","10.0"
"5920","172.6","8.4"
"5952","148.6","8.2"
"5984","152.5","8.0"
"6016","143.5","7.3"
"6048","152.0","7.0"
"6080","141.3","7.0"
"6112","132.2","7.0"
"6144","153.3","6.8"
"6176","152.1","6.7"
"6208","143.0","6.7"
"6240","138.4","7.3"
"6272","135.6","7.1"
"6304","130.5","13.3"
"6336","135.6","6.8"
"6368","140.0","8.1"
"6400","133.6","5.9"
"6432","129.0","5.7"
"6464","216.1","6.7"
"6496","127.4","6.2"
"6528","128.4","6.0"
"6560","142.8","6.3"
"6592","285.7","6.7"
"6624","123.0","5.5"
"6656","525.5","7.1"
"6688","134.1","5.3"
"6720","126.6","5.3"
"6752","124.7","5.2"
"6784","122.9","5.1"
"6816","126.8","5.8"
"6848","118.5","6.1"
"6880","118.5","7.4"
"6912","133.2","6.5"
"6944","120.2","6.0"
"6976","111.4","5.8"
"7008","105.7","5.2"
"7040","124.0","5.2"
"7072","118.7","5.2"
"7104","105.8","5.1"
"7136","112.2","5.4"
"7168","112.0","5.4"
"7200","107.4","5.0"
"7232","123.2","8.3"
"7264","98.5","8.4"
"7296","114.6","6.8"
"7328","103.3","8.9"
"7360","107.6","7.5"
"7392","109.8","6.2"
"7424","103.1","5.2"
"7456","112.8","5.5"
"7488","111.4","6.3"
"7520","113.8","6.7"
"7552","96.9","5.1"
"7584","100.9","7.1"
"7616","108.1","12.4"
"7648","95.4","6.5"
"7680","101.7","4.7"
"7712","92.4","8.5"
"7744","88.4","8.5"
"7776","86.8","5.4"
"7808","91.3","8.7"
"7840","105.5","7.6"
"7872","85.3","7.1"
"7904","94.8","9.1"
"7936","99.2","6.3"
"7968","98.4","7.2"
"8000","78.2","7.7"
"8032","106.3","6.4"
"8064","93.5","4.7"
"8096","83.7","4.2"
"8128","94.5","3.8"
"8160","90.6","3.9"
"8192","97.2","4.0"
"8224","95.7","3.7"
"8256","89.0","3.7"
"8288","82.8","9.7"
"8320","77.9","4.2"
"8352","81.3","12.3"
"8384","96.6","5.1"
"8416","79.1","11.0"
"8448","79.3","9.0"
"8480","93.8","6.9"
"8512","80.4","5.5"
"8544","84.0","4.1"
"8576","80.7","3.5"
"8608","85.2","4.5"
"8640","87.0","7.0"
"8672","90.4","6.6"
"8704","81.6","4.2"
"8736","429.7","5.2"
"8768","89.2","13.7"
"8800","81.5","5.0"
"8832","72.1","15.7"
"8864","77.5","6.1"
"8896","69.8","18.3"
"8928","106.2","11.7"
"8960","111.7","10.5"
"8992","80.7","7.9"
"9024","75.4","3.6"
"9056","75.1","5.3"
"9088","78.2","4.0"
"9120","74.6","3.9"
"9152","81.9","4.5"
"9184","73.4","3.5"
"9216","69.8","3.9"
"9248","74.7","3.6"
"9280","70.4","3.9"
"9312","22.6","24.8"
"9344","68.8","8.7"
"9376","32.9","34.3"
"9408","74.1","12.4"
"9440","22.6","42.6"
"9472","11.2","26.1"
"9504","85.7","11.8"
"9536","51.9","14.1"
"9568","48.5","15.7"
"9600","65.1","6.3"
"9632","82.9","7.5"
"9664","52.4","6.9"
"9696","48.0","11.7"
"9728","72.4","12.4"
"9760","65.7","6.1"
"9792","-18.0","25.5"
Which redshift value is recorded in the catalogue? 0.331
